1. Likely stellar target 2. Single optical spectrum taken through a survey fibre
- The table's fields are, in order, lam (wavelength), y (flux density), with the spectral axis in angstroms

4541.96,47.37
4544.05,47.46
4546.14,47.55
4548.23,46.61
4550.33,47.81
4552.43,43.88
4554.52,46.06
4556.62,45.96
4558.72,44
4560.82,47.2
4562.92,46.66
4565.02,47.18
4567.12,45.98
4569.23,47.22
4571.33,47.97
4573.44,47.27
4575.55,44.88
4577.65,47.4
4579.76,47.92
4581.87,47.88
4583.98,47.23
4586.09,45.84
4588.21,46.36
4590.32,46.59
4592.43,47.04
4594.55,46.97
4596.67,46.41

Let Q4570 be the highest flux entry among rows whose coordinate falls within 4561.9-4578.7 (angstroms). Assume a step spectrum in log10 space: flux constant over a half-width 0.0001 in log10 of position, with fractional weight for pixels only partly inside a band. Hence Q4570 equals 47.97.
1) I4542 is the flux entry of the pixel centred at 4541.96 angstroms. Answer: 47.37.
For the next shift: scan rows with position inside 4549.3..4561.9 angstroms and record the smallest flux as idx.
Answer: 43.88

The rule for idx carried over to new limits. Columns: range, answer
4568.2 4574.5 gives 47.22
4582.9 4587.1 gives 45.84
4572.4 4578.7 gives 44.88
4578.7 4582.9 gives 47.88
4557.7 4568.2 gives 44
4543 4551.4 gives 46.61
